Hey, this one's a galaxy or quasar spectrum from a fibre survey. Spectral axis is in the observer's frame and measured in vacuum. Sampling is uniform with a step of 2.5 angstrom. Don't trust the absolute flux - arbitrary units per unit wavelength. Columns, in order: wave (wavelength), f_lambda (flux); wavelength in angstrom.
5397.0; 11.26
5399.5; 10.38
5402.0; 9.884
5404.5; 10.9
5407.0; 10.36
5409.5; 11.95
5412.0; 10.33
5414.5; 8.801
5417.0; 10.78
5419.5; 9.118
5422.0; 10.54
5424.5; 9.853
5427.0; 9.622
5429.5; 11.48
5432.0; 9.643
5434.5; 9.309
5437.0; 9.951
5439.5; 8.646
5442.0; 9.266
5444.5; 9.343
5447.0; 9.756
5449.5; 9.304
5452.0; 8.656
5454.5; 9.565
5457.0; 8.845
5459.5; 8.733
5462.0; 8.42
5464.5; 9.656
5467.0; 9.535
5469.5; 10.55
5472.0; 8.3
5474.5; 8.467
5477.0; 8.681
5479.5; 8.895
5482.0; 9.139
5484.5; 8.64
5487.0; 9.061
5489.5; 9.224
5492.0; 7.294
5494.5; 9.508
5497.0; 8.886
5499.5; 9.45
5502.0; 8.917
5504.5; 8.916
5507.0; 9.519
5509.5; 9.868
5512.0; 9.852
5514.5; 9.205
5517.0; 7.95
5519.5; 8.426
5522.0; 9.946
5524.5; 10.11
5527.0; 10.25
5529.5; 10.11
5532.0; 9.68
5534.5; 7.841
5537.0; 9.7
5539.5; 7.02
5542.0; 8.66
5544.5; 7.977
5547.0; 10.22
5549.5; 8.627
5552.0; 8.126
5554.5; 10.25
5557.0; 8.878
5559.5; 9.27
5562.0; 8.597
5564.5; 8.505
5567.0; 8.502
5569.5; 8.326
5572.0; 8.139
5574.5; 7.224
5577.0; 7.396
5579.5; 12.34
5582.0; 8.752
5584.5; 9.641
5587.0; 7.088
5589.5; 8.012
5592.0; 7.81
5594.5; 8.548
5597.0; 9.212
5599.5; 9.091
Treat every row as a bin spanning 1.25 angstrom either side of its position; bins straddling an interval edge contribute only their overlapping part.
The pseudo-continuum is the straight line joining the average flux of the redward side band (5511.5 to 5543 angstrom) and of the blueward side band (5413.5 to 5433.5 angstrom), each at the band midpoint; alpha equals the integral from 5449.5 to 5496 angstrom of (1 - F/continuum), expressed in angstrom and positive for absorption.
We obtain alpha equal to 3.0 angstrom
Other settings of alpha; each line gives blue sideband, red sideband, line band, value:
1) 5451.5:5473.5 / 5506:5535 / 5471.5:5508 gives 1.6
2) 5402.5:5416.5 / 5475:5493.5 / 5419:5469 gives 0.8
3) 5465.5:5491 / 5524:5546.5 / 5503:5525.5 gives -0.6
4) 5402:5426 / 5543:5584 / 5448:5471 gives 1.4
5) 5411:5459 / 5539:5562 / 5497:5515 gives -0.5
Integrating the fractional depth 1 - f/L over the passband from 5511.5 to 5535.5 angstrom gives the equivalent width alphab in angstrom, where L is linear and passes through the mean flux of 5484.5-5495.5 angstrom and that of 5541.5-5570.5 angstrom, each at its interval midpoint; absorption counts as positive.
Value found -1.5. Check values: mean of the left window 8.74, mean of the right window 8.84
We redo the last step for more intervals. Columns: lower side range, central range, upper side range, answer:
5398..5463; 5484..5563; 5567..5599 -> -0.4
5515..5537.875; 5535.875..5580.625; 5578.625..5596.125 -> 1.5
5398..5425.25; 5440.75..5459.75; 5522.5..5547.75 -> 1.4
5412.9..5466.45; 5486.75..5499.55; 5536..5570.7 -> 0.4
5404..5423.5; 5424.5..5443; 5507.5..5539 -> 0.8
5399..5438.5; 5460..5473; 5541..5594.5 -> 0.6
